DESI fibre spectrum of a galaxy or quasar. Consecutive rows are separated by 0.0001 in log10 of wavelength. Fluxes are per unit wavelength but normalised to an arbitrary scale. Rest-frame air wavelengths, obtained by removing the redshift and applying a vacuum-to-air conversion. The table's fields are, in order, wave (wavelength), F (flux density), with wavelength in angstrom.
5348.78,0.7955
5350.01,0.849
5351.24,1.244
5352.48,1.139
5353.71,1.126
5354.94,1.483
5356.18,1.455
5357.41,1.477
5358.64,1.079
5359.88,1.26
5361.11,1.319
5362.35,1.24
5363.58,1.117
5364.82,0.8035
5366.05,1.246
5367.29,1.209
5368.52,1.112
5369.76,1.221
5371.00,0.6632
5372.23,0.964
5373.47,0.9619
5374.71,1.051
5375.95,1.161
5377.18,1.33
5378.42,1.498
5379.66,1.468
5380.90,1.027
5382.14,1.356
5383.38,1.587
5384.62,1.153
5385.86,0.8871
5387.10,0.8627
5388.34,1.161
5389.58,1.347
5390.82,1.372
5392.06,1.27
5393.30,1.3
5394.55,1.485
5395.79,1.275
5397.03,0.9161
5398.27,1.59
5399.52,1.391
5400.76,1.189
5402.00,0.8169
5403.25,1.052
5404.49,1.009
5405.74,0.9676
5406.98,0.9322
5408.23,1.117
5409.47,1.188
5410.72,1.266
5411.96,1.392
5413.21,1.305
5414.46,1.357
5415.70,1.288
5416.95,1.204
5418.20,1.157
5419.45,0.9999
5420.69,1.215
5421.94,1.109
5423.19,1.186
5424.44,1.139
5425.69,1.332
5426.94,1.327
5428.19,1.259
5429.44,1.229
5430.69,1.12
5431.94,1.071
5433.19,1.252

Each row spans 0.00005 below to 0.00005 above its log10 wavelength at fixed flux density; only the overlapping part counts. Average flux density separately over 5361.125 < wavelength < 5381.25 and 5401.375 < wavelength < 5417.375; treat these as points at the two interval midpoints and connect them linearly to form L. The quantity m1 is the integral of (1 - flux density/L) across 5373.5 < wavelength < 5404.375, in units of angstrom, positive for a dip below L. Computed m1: -2.21 angstrom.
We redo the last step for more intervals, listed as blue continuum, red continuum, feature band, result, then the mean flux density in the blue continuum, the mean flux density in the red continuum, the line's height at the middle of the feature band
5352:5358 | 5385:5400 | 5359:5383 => 2.46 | 1.34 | 1.24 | 1.3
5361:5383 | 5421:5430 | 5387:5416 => -0.36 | 1.15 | 1.22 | 1.19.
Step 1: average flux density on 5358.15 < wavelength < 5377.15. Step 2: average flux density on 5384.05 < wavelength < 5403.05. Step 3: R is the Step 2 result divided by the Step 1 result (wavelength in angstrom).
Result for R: 1.09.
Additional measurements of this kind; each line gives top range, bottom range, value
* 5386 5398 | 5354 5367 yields 0.98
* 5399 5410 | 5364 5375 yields 1.04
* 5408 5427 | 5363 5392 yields 1.06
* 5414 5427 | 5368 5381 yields 1.06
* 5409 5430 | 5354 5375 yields 1.06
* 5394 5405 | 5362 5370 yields 1.06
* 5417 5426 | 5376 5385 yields 0.87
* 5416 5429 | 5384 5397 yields 1.00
